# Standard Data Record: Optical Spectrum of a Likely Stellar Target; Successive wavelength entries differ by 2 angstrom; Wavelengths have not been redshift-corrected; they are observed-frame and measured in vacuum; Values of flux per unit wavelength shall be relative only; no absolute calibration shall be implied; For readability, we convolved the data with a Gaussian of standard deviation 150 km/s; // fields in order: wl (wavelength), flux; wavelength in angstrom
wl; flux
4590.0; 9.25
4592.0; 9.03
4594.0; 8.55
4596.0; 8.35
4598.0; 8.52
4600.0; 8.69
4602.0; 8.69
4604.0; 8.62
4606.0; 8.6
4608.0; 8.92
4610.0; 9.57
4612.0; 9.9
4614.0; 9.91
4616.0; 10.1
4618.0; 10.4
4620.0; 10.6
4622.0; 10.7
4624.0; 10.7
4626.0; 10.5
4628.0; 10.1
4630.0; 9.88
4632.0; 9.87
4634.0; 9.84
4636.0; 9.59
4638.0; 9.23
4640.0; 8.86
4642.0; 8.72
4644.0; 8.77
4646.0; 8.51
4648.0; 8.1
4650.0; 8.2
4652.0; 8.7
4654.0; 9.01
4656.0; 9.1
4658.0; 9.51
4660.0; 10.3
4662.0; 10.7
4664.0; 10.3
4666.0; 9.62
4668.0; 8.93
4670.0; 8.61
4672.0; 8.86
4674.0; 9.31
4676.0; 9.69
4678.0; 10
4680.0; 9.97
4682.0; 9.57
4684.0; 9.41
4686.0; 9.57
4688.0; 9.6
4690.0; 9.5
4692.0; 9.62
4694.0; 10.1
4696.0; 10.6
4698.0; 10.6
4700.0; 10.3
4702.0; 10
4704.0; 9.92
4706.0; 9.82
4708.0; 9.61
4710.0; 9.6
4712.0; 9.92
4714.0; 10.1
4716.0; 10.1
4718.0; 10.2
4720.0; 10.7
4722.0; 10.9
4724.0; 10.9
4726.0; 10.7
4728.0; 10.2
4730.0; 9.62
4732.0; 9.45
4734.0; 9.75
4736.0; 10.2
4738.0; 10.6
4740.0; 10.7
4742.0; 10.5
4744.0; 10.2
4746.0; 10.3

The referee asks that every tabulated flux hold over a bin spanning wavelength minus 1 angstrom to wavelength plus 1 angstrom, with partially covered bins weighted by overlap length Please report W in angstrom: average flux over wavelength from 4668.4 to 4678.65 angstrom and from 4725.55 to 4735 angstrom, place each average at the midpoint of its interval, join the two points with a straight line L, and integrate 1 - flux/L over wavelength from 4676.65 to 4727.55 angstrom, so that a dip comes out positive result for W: -2.5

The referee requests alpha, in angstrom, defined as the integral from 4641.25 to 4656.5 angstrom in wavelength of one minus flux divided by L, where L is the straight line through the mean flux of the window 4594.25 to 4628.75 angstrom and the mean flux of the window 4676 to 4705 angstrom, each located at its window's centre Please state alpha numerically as 1.7 angstrom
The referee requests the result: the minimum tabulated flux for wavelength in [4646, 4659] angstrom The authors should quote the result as 8.1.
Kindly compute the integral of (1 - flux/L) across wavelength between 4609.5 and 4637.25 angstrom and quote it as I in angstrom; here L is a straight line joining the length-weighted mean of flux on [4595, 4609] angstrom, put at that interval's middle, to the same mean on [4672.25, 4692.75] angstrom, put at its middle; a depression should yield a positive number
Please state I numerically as -3.9 angstrom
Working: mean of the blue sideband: 8.63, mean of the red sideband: 9.6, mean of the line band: 10.1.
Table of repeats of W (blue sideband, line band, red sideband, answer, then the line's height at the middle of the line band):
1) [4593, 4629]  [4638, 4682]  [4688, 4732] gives 2.6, 9.82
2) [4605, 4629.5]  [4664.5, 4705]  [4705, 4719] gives 1.0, 9.93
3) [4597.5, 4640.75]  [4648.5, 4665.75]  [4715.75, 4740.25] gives 0.8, 9.87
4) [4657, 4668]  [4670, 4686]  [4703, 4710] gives 0.7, 9.9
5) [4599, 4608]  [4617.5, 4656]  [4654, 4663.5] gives -0.5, 9.37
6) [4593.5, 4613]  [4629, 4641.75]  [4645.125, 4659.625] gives -1.0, 8.82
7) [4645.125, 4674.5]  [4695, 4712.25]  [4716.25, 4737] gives -0.3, 9.89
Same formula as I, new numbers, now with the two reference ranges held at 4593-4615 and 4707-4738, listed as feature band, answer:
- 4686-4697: 0.0 angstrom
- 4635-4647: 0.5 angstrom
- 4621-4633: -1.5 angstrom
